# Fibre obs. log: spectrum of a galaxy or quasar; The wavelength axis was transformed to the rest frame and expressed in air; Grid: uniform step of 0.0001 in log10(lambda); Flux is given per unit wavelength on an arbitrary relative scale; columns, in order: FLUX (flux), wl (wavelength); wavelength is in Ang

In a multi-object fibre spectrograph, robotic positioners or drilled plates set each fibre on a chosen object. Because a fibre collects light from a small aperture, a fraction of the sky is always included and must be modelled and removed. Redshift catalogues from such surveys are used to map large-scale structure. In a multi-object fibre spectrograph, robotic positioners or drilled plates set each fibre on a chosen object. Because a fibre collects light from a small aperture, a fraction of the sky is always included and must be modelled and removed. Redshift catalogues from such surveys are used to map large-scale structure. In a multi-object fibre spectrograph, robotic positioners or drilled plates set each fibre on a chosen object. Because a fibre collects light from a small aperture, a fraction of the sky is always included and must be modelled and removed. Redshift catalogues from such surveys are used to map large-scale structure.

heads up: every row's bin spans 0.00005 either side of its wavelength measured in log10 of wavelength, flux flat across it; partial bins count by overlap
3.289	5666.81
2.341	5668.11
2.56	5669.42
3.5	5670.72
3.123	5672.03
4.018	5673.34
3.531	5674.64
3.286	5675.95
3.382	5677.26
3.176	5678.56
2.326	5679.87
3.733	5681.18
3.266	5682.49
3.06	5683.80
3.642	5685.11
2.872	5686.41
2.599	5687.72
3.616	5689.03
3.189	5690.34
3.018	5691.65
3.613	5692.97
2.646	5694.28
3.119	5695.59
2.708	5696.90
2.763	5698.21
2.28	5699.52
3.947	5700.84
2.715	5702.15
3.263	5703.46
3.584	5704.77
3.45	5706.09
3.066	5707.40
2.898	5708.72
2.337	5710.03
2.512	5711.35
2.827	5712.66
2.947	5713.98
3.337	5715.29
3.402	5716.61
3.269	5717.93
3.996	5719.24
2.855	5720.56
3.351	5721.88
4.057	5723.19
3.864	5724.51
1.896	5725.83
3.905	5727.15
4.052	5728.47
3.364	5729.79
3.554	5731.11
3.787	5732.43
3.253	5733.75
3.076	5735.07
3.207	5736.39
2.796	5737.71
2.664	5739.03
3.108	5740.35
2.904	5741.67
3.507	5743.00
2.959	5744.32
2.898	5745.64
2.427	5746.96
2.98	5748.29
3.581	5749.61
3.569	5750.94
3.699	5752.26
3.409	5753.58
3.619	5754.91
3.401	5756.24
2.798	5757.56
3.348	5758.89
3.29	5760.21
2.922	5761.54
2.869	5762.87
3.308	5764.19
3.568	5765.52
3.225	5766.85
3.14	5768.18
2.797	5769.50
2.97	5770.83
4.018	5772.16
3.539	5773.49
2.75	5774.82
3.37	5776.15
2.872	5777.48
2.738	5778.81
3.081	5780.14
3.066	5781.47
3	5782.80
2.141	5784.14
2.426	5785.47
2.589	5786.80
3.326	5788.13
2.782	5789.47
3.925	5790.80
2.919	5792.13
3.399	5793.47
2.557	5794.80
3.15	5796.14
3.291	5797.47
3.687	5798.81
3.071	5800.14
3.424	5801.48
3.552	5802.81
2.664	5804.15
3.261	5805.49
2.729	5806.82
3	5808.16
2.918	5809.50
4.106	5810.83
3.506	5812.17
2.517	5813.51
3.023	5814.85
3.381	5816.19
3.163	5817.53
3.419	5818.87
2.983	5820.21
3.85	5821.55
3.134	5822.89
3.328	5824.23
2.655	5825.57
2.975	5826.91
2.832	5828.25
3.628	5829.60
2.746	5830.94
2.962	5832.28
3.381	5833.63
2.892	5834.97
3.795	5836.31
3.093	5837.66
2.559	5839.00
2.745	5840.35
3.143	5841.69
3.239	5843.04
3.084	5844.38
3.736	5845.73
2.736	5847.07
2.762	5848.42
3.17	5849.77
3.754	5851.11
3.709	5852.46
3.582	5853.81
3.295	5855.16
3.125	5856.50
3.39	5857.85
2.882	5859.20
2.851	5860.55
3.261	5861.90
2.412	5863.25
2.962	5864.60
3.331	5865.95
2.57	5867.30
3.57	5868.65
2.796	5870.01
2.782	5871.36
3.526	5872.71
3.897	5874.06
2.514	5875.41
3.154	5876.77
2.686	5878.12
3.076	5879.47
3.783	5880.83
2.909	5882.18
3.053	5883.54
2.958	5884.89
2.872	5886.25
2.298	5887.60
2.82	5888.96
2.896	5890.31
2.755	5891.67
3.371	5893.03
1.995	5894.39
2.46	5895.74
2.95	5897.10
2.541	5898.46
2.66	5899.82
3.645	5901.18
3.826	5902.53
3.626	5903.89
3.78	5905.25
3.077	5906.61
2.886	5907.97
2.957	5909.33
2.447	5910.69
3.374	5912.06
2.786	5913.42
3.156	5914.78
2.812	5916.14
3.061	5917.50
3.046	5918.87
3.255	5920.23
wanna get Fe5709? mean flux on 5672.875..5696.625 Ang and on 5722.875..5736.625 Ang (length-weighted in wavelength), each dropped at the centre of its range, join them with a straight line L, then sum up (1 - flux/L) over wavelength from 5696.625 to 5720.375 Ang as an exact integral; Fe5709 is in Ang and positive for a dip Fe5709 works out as 1.9 Ang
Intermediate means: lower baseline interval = 3.21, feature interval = 3.07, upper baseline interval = 3.45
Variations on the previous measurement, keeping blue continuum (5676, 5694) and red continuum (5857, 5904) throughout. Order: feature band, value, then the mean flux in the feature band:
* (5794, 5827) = -1.2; 3.18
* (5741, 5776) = -1.1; 3.21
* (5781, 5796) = 0.8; 2.93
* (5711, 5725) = -0.8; 3.32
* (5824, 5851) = -0.4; 3.08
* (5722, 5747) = -0.9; 3.25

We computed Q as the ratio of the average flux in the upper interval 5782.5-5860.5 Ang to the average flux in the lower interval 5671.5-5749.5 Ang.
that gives 0.99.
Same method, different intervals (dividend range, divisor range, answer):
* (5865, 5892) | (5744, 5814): 0.96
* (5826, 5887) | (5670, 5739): 0.97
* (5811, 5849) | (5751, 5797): 1.00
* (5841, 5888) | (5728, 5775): 0.96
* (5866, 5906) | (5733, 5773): 0.95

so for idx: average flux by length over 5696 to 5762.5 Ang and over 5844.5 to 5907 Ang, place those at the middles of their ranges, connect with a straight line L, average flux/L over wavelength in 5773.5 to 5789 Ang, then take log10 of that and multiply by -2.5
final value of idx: 0.10 mag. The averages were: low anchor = 3.19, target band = 2.88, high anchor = 3.08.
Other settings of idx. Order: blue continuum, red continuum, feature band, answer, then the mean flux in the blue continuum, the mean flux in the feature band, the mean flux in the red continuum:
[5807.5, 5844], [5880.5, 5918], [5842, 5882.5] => -0.03 mag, 3.15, 3.15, 2.98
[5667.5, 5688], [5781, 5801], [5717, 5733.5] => -0.13 mag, 3.16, 3.49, 3.02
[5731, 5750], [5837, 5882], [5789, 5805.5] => -0.03 mag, 3.09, 3.21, 3.12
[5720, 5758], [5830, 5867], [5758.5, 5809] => 0.04 mag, 3.26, 3.1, 3.13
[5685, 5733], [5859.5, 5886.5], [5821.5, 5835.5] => 0.00 mag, 3.19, 3.1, 3.05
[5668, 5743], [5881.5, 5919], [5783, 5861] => -0.03 mag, 3.18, 3.14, 2.96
